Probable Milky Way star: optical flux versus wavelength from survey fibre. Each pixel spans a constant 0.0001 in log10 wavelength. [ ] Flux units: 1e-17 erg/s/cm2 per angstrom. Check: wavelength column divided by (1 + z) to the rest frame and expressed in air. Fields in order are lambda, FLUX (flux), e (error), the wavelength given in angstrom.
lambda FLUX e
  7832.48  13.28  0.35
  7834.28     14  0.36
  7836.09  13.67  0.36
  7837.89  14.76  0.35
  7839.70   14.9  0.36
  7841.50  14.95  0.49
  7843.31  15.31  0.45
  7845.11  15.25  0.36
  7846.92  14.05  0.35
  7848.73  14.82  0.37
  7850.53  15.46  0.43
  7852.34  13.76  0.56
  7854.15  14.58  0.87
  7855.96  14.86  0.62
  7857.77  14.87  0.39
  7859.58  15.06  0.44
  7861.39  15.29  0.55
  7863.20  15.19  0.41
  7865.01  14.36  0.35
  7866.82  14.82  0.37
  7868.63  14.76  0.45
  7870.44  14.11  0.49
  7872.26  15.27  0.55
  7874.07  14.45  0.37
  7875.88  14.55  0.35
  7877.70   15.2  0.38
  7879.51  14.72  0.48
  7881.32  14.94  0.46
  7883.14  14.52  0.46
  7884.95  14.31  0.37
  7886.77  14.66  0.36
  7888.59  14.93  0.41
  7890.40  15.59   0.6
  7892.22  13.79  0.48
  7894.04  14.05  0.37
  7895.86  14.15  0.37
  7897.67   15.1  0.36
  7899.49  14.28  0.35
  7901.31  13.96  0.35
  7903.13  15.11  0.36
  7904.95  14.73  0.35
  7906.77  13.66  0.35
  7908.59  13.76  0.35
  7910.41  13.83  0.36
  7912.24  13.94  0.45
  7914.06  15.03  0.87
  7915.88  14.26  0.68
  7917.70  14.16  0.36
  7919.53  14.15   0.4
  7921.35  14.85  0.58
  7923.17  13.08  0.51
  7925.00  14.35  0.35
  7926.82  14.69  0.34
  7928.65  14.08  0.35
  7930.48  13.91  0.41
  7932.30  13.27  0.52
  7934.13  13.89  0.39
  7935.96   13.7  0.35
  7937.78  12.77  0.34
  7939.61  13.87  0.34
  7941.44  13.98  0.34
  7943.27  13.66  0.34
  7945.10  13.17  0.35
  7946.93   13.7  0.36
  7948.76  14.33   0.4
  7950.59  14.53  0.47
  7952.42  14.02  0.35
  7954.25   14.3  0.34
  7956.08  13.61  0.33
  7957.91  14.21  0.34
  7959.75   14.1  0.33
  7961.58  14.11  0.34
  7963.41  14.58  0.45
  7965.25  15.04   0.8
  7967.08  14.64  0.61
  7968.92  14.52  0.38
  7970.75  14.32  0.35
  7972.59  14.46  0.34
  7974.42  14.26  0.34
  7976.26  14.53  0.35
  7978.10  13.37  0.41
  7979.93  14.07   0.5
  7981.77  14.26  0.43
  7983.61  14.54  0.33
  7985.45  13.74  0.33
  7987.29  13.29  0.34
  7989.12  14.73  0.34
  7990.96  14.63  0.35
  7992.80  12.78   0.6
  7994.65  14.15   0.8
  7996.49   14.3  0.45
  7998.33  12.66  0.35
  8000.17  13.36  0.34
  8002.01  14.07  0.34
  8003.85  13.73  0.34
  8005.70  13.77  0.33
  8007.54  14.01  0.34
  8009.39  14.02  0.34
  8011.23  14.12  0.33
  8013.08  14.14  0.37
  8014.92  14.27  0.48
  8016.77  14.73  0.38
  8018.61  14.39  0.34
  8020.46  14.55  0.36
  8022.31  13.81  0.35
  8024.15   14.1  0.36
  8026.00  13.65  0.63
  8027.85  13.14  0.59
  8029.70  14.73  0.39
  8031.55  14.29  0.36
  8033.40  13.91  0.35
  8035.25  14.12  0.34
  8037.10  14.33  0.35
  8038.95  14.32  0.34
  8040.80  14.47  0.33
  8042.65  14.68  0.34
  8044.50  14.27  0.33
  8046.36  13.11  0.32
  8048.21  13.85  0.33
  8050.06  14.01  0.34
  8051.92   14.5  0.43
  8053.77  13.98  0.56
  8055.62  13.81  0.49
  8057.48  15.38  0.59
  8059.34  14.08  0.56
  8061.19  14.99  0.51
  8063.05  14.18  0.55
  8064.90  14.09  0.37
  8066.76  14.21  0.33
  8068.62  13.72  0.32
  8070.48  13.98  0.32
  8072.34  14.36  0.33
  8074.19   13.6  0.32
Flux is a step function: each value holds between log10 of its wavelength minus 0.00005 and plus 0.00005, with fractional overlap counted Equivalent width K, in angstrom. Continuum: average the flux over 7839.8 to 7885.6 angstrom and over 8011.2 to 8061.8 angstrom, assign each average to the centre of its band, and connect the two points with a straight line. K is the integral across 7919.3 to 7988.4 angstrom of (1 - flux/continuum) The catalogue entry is 2.0 angstrom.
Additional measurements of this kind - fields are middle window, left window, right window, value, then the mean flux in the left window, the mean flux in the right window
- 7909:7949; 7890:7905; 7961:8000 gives 1.2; 14.5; 14.1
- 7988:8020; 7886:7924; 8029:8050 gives 0.5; 14.3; 14.2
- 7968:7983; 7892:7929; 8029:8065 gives 0.0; 14.2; 14.3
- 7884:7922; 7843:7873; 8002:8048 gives 0.6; 14.8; 14.1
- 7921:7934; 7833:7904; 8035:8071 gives 0.5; 14.7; 14.2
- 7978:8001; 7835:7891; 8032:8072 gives 0.8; 14.8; 14.2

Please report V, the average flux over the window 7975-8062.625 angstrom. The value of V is 14.1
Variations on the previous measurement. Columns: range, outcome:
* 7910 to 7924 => 14.2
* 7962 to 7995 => 14.2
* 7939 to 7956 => 13.9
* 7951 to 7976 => 14.3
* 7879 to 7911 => 14.5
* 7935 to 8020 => 14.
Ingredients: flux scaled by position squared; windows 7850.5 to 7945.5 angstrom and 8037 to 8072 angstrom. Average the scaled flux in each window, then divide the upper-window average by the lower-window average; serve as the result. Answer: 1.03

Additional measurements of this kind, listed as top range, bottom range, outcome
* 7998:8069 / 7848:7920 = 1.00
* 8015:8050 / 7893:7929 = 1.02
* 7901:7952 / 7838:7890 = 0.96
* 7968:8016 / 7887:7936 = 1.00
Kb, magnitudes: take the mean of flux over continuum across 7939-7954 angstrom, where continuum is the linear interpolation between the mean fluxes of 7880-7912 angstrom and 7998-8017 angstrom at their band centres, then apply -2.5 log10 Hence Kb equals 0.02 mag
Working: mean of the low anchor 14.4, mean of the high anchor 13.9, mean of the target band 13.9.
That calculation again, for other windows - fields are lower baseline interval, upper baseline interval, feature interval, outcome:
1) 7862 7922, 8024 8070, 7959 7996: 0.01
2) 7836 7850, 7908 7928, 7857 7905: -0.01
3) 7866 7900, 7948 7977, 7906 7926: 0.03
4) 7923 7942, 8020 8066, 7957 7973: -0.04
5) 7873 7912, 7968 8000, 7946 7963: 0.00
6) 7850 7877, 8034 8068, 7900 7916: 0.03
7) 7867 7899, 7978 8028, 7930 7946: 0.06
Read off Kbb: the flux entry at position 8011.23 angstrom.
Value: 14.12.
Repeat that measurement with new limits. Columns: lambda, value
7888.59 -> 14.93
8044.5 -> 14.27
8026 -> 13.65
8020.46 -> 14.55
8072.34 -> 14.36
